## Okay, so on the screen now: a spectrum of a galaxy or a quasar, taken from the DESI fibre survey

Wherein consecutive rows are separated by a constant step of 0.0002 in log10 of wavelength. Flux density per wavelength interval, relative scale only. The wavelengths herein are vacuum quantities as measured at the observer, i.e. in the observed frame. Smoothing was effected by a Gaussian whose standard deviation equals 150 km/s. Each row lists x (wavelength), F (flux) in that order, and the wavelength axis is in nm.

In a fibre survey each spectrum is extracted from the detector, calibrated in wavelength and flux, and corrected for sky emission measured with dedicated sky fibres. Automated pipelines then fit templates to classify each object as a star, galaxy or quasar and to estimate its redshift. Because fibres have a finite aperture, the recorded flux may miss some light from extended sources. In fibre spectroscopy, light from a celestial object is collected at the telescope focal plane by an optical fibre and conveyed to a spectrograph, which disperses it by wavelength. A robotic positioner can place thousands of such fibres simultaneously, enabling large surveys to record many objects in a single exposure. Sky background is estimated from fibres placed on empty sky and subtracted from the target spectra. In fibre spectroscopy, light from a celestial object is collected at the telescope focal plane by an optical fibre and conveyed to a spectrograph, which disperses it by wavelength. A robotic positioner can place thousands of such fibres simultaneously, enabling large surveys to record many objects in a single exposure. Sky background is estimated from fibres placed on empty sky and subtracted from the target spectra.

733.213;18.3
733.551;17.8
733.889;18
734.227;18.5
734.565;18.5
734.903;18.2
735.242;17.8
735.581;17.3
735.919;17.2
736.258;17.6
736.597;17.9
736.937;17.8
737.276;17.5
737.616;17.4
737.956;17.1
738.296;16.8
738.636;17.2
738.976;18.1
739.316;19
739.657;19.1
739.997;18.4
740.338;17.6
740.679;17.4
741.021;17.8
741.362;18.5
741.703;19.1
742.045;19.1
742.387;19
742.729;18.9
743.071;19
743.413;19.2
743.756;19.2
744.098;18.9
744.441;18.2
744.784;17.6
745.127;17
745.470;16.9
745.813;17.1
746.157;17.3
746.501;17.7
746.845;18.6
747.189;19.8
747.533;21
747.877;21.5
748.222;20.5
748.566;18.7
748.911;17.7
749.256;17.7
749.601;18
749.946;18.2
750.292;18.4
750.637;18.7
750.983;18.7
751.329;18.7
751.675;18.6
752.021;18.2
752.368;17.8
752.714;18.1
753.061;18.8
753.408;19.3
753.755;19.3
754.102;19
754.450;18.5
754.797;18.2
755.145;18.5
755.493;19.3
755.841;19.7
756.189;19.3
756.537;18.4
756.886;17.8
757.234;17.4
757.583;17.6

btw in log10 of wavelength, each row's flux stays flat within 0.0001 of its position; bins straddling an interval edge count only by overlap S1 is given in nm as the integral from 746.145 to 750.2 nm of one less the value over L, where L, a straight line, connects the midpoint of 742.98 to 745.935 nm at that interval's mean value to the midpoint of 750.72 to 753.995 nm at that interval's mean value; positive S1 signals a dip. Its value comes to -0.13 nm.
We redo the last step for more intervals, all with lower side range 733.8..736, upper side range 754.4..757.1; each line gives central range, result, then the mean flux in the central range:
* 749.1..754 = 0.02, 18.5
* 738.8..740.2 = -0.04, 18.6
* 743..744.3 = -0.06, 19.1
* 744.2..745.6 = 0.06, 17.5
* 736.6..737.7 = 0.02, 17.6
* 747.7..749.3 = -0.08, 19.3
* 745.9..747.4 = 0.00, 18.3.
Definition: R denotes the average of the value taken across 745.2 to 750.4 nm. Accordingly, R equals 18.6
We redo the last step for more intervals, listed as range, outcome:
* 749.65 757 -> 18.6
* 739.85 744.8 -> 18.6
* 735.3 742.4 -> 17.9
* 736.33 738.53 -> 17.4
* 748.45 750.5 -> 18.1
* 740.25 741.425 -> 17.8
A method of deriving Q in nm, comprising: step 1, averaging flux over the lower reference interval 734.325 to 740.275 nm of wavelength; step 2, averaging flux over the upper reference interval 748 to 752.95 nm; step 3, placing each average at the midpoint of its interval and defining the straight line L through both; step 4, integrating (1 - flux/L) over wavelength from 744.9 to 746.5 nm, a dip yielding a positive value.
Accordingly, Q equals 0.09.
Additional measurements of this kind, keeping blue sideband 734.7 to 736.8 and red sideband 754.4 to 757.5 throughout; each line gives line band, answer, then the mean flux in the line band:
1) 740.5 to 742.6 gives -0.07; 18.5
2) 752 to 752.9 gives 0.02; 18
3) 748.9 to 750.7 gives 0.02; 18.1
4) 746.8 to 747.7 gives -0.09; 20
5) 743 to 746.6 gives 0.02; 18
